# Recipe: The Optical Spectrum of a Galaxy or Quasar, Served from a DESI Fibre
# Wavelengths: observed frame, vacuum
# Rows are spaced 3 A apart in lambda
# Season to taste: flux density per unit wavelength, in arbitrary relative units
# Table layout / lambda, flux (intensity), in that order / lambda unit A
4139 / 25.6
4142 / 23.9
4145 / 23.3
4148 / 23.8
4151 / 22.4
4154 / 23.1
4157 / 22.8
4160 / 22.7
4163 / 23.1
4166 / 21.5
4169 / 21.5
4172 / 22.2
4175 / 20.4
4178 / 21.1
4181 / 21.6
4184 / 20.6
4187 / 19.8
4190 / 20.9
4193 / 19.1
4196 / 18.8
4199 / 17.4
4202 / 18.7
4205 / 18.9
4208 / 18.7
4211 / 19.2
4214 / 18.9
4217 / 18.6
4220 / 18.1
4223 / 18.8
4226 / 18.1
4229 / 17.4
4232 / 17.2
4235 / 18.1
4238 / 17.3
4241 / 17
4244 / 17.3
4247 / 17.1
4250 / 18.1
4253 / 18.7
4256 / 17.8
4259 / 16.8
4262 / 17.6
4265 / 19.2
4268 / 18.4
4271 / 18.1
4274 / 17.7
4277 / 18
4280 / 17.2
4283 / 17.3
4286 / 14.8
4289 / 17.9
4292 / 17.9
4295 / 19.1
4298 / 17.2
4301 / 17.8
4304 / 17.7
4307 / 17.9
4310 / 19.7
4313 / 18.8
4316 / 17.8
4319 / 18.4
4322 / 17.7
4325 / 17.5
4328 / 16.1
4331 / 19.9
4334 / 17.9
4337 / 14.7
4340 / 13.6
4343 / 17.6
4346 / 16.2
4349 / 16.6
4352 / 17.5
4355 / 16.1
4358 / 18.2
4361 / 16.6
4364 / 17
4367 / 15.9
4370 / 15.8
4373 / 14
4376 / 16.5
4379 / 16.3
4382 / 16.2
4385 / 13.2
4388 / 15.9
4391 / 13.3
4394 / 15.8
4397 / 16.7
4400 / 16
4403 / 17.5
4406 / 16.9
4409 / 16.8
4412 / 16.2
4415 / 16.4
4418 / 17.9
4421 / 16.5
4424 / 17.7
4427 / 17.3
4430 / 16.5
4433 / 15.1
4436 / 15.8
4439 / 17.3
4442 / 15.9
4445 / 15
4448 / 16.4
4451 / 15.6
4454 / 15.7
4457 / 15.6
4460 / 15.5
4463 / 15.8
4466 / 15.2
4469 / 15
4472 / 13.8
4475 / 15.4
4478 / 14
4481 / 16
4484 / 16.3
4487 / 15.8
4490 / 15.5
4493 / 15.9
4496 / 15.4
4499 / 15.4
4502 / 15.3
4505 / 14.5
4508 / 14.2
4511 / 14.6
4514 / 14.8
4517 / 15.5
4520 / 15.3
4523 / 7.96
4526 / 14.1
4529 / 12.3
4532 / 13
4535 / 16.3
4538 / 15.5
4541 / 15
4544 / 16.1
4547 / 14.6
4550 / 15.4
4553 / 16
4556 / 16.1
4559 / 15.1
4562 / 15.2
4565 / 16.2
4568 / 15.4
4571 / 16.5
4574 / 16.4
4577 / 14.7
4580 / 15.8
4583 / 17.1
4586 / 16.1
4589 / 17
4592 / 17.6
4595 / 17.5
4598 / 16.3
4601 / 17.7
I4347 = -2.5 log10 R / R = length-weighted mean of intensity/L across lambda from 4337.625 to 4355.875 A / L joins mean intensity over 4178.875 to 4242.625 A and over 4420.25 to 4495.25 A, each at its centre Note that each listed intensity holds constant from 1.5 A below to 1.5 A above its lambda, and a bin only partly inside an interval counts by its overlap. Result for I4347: 0.06 mag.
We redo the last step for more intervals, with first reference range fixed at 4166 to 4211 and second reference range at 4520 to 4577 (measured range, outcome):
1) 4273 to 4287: 0.10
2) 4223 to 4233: 0.10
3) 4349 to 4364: 0.04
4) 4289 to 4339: 0.02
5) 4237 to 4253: 0.10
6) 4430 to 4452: 0.03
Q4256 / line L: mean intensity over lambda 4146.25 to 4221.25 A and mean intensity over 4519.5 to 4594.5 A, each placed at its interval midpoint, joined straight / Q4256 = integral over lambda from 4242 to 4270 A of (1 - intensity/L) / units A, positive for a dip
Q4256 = 2.39 A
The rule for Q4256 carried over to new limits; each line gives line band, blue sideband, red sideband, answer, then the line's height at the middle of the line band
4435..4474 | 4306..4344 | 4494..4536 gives -0.9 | 15.2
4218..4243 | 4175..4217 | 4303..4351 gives 1.6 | 19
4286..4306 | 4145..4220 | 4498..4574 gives 1.2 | 18.8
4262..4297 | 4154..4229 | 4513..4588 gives 2.0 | 18.8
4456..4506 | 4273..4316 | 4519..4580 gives 1.1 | 15.7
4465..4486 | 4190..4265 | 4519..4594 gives 1.1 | 16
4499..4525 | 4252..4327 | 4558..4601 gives 4.0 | 16.6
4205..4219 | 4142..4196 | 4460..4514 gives 1.4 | 20.8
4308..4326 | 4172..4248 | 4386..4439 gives -0.8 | 17.5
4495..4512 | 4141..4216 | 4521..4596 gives 1.3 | 16.1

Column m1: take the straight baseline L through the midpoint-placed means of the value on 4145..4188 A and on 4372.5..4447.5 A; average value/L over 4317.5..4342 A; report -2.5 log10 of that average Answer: 0.07 mag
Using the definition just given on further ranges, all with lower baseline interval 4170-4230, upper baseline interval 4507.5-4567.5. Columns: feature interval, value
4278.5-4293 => 0.07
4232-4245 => 0.09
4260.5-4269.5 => 0.01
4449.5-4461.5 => 0.02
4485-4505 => -0.01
